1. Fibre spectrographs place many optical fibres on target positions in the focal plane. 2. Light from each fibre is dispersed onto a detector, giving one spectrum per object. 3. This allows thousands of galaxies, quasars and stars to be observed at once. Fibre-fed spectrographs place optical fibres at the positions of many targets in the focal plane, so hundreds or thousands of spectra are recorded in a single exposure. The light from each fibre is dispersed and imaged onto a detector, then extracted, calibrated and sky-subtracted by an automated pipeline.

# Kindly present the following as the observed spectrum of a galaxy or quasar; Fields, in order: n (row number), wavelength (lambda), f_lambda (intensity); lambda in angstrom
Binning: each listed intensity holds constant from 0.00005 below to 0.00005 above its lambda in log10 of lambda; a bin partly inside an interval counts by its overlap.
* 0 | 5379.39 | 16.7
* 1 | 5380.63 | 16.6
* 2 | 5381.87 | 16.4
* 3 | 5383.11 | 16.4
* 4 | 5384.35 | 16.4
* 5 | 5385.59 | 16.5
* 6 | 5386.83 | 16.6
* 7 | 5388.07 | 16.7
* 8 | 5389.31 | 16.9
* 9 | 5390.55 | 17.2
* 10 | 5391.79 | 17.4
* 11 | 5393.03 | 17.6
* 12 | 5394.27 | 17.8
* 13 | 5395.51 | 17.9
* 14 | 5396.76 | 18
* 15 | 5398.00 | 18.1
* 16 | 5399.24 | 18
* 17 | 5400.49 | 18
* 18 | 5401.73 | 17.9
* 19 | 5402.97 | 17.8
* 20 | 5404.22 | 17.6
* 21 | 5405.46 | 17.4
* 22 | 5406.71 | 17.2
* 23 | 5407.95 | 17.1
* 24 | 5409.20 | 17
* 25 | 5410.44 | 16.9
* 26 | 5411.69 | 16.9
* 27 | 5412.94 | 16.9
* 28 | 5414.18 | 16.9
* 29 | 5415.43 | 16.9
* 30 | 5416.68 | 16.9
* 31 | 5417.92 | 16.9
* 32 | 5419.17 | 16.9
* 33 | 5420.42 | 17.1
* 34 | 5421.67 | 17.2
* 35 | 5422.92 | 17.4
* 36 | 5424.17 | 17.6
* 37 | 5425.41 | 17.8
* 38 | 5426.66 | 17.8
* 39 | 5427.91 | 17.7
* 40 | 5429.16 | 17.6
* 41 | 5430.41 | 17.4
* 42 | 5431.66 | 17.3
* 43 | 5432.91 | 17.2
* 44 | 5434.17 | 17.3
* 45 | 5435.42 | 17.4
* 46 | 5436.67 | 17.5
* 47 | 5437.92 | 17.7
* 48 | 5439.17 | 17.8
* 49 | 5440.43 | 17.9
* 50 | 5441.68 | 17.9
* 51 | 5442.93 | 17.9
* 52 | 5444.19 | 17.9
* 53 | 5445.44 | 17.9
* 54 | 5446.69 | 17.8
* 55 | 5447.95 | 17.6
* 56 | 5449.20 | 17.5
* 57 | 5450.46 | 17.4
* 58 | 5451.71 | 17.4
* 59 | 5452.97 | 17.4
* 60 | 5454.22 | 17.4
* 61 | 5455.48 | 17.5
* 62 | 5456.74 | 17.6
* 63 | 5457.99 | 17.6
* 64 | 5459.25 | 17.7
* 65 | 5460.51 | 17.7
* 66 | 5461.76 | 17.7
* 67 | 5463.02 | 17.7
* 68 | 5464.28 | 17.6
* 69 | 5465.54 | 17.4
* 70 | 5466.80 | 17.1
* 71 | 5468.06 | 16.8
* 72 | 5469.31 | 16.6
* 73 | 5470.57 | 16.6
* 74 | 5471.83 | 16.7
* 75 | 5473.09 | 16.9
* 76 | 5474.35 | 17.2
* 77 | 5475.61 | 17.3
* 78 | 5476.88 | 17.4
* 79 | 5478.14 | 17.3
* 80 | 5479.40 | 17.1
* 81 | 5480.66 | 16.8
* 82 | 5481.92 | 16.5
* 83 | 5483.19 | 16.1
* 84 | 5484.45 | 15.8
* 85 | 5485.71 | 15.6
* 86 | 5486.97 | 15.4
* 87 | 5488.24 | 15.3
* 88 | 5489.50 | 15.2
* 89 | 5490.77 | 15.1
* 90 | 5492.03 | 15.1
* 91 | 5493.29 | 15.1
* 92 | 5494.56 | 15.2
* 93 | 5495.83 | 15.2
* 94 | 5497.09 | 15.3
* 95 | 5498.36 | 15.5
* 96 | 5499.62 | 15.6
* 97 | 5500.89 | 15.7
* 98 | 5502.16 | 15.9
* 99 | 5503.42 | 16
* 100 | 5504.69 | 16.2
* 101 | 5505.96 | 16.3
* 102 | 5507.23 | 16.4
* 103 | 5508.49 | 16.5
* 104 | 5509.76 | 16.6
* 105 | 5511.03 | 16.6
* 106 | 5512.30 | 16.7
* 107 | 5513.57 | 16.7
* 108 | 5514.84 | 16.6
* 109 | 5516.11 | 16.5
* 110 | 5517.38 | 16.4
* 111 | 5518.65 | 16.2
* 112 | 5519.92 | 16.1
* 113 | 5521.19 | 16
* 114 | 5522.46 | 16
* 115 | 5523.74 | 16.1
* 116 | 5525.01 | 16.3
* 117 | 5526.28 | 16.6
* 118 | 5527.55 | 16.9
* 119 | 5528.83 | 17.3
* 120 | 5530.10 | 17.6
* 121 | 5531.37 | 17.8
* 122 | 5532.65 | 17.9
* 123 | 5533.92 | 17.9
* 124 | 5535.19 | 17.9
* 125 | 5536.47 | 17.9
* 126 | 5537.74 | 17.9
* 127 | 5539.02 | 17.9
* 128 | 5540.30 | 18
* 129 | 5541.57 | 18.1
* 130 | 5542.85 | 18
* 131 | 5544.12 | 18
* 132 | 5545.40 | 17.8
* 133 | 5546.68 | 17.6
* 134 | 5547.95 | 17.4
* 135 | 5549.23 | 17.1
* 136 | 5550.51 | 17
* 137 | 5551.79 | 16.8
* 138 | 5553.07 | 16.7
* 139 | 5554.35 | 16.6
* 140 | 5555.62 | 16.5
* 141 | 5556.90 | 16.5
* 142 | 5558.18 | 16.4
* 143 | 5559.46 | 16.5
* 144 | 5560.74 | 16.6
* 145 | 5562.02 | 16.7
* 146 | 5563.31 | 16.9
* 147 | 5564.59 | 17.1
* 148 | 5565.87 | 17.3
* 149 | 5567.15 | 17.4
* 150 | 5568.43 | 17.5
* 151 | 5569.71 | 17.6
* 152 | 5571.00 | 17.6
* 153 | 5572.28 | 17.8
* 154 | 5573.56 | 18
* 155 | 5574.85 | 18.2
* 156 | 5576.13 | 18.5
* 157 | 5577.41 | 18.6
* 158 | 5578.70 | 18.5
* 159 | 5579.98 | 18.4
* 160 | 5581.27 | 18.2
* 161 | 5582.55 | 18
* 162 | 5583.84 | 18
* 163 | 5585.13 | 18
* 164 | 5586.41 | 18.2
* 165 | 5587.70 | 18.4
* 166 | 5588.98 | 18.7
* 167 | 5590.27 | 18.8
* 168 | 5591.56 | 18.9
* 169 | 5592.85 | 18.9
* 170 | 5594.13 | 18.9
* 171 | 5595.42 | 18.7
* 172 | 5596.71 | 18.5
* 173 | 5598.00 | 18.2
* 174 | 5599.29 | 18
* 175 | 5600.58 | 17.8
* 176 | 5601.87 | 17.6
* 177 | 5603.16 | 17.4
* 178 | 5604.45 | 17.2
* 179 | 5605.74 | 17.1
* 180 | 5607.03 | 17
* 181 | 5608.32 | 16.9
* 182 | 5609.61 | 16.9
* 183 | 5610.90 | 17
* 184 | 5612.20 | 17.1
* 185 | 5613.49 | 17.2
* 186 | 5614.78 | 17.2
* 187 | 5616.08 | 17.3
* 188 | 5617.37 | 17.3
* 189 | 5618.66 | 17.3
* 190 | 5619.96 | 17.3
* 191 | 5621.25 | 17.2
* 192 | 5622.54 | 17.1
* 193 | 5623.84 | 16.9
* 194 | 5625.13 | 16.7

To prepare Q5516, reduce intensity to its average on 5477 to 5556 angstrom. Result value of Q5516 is 16.6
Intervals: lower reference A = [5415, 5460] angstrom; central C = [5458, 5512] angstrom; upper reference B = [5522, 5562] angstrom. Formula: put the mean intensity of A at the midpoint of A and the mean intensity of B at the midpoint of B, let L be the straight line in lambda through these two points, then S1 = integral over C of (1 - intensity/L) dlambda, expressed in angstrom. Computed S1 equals 3.0 angstrom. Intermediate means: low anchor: 17.5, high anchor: 17.2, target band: 16.4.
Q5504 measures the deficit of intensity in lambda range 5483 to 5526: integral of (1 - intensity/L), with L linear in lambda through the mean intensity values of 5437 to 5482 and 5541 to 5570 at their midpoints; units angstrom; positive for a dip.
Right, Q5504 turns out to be 3.36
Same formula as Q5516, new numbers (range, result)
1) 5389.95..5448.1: 17.5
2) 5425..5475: 17.5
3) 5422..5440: 17.5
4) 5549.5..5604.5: 17.7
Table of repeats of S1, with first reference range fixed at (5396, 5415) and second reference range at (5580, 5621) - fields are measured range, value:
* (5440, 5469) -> -0.1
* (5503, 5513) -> 0.7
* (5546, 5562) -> 0.8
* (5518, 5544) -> 0.6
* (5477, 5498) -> 2.1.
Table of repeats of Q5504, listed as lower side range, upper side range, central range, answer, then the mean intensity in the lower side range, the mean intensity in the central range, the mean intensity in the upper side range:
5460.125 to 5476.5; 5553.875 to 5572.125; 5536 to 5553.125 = -0.6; 17.2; 17.6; 17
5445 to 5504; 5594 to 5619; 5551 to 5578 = 0.0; 16.6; 17.2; 17.5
